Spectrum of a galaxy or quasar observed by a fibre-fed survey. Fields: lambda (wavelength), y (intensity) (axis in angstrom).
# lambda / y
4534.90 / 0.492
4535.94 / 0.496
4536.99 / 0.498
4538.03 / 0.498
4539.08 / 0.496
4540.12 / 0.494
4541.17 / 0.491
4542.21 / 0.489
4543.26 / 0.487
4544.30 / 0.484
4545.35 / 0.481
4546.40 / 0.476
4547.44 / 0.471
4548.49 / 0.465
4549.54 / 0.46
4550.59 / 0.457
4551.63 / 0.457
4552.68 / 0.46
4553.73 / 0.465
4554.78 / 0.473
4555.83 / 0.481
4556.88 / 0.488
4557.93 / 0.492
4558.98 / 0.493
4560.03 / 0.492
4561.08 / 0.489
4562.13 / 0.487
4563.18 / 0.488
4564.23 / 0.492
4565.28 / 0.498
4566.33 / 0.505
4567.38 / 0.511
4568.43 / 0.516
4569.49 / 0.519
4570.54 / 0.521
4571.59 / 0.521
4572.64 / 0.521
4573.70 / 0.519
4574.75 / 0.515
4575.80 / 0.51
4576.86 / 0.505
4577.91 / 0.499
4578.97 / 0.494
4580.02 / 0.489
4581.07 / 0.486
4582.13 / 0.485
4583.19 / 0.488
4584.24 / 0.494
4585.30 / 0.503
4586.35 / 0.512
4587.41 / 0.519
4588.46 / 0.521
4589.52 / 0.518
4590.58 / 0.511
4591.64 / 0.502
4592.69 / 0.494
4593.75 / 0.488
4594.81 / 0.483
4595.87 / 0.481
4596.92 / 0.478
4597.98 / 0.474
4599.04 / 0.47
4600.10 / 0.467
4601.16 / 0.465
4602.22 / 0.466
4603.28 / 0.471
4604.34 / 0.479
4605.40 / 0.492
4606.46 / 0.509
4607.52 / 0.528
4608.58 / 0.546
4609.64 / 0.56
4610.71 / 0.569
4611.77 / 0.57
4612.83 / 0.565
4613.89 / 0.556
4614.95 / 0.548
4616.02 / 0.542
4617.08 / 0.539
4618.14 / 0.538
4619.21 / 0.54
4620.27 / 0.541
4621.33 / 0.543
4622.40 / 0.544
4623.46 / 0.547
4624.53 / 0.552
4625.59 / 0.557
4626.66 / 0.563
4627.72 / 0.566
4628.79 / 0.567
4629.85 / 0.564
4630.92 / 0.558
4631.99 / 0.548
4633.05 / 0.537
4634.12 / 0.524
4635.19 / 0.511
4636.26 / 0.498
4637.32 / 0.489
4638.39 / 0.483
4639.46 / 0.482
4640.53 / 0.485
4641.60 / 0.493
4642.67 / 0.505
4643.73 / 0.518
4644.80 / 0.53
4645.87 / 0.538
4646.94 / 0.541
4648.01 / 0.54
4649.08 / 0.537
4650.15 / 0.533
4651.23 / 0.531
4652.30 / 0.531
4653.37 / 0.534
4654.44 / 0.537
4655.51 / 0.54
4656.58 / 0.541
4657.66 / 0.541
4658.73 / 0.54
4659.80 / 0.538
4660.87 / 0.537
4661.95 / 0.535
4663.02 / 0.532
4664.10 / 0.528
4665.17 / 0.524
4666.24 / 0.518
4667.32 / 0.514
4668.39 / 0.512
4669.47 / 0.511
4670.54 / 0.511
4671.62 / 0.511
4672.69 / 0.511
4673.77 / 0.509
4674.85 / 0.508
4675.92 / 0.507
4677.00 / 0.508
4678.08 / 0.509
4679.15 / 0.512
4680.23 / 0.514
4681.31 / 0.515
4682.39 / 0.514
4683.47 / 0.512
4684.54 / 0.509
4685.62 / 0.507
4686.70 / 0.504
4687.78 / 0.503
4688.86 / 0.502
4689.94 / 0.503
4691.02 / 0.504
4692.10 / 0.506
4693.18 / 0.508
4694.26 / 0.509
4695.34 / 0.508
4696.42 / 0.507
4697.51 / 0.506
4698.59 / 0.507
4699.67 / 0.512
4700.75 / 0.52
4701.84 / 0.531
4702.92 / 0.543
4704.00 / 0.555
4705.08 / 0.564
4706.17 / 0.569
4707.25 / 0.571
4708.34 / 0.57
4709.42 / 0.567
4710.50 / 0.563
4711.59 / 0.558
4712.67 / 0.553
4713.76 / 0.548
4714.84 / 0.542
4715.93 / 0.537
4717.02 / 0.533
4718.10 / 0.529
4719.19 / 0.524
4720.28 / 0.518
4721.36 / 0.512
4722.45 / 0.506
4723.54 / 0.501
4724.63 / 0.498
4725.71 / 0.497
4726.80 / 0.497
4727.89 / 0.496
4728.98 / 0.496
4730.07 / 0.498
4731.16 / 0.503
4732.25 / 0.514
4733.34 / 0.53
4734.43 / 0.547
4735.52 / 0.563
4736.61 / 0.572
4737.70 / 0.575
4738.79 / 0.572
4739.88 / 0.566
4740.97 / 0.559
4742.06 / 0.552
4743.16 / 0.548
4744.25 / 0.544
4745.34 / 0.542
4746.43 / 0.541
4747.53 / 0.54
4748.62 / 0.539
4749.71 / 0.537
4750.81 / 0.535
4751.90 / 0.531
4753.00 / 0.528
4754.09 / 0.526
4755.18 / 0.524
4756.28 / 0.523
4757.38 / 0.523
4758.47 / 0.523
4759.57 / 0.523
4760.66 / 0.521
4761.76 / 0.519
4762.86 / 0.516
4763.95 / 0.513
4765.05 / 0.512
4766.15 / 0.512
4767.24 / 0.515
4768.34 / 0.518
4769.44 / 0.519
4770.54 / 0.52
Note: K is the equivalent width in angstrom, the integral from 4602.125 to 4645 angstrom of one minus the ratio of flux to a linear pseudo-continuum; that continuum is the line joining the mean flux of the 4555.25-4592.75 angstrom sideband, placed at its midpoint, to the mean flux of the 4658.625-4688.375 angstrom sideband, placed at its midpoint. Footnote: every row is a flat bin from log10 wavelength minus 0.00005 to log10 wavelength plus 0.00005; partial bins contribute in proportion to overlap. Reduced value -1.8 angstrom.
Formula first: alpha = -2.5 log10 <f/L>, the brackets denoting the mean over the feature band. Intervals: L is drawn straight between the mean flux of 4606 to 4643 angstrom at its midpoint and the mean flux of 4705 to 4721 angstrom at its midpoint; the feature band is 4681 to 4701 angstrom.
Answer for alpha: 0.08 mag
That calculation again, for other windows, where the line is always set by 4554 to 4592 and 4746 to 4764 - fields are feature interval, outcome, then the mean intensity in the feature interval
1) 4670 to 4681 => 0.01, 0.51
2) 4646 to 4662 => -0.05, 0.537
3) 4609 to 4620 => -0.09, 0.552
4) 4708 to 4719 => -0.06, 0.549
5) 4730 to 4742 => -0.05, 0.548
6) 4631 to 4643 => 0.01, 0.507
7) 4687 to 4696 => 0.03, 0.505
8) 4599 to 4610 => 0.02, 0.496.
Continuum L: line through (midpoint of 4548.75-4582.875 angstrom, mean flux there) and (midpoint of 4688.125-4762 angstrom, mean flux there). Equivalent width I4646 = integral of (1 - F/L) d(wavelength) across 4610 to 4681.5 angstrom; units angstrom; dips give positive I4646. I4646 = -2.6 angstrom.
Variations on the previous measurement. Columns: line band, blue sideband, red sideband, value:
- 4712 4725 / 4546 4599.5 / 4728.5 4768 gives 0.0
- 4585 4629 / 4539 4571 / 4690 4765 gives -1.9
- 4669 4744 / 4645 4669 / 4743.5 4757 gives 1.1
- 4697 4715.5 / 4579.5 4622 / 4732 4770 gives -0.6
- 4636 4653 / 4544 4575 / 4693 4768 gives -0.2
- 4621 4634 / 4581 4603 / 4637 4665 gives -1.1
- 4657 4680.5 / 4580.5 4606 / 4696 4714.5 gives 0.3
